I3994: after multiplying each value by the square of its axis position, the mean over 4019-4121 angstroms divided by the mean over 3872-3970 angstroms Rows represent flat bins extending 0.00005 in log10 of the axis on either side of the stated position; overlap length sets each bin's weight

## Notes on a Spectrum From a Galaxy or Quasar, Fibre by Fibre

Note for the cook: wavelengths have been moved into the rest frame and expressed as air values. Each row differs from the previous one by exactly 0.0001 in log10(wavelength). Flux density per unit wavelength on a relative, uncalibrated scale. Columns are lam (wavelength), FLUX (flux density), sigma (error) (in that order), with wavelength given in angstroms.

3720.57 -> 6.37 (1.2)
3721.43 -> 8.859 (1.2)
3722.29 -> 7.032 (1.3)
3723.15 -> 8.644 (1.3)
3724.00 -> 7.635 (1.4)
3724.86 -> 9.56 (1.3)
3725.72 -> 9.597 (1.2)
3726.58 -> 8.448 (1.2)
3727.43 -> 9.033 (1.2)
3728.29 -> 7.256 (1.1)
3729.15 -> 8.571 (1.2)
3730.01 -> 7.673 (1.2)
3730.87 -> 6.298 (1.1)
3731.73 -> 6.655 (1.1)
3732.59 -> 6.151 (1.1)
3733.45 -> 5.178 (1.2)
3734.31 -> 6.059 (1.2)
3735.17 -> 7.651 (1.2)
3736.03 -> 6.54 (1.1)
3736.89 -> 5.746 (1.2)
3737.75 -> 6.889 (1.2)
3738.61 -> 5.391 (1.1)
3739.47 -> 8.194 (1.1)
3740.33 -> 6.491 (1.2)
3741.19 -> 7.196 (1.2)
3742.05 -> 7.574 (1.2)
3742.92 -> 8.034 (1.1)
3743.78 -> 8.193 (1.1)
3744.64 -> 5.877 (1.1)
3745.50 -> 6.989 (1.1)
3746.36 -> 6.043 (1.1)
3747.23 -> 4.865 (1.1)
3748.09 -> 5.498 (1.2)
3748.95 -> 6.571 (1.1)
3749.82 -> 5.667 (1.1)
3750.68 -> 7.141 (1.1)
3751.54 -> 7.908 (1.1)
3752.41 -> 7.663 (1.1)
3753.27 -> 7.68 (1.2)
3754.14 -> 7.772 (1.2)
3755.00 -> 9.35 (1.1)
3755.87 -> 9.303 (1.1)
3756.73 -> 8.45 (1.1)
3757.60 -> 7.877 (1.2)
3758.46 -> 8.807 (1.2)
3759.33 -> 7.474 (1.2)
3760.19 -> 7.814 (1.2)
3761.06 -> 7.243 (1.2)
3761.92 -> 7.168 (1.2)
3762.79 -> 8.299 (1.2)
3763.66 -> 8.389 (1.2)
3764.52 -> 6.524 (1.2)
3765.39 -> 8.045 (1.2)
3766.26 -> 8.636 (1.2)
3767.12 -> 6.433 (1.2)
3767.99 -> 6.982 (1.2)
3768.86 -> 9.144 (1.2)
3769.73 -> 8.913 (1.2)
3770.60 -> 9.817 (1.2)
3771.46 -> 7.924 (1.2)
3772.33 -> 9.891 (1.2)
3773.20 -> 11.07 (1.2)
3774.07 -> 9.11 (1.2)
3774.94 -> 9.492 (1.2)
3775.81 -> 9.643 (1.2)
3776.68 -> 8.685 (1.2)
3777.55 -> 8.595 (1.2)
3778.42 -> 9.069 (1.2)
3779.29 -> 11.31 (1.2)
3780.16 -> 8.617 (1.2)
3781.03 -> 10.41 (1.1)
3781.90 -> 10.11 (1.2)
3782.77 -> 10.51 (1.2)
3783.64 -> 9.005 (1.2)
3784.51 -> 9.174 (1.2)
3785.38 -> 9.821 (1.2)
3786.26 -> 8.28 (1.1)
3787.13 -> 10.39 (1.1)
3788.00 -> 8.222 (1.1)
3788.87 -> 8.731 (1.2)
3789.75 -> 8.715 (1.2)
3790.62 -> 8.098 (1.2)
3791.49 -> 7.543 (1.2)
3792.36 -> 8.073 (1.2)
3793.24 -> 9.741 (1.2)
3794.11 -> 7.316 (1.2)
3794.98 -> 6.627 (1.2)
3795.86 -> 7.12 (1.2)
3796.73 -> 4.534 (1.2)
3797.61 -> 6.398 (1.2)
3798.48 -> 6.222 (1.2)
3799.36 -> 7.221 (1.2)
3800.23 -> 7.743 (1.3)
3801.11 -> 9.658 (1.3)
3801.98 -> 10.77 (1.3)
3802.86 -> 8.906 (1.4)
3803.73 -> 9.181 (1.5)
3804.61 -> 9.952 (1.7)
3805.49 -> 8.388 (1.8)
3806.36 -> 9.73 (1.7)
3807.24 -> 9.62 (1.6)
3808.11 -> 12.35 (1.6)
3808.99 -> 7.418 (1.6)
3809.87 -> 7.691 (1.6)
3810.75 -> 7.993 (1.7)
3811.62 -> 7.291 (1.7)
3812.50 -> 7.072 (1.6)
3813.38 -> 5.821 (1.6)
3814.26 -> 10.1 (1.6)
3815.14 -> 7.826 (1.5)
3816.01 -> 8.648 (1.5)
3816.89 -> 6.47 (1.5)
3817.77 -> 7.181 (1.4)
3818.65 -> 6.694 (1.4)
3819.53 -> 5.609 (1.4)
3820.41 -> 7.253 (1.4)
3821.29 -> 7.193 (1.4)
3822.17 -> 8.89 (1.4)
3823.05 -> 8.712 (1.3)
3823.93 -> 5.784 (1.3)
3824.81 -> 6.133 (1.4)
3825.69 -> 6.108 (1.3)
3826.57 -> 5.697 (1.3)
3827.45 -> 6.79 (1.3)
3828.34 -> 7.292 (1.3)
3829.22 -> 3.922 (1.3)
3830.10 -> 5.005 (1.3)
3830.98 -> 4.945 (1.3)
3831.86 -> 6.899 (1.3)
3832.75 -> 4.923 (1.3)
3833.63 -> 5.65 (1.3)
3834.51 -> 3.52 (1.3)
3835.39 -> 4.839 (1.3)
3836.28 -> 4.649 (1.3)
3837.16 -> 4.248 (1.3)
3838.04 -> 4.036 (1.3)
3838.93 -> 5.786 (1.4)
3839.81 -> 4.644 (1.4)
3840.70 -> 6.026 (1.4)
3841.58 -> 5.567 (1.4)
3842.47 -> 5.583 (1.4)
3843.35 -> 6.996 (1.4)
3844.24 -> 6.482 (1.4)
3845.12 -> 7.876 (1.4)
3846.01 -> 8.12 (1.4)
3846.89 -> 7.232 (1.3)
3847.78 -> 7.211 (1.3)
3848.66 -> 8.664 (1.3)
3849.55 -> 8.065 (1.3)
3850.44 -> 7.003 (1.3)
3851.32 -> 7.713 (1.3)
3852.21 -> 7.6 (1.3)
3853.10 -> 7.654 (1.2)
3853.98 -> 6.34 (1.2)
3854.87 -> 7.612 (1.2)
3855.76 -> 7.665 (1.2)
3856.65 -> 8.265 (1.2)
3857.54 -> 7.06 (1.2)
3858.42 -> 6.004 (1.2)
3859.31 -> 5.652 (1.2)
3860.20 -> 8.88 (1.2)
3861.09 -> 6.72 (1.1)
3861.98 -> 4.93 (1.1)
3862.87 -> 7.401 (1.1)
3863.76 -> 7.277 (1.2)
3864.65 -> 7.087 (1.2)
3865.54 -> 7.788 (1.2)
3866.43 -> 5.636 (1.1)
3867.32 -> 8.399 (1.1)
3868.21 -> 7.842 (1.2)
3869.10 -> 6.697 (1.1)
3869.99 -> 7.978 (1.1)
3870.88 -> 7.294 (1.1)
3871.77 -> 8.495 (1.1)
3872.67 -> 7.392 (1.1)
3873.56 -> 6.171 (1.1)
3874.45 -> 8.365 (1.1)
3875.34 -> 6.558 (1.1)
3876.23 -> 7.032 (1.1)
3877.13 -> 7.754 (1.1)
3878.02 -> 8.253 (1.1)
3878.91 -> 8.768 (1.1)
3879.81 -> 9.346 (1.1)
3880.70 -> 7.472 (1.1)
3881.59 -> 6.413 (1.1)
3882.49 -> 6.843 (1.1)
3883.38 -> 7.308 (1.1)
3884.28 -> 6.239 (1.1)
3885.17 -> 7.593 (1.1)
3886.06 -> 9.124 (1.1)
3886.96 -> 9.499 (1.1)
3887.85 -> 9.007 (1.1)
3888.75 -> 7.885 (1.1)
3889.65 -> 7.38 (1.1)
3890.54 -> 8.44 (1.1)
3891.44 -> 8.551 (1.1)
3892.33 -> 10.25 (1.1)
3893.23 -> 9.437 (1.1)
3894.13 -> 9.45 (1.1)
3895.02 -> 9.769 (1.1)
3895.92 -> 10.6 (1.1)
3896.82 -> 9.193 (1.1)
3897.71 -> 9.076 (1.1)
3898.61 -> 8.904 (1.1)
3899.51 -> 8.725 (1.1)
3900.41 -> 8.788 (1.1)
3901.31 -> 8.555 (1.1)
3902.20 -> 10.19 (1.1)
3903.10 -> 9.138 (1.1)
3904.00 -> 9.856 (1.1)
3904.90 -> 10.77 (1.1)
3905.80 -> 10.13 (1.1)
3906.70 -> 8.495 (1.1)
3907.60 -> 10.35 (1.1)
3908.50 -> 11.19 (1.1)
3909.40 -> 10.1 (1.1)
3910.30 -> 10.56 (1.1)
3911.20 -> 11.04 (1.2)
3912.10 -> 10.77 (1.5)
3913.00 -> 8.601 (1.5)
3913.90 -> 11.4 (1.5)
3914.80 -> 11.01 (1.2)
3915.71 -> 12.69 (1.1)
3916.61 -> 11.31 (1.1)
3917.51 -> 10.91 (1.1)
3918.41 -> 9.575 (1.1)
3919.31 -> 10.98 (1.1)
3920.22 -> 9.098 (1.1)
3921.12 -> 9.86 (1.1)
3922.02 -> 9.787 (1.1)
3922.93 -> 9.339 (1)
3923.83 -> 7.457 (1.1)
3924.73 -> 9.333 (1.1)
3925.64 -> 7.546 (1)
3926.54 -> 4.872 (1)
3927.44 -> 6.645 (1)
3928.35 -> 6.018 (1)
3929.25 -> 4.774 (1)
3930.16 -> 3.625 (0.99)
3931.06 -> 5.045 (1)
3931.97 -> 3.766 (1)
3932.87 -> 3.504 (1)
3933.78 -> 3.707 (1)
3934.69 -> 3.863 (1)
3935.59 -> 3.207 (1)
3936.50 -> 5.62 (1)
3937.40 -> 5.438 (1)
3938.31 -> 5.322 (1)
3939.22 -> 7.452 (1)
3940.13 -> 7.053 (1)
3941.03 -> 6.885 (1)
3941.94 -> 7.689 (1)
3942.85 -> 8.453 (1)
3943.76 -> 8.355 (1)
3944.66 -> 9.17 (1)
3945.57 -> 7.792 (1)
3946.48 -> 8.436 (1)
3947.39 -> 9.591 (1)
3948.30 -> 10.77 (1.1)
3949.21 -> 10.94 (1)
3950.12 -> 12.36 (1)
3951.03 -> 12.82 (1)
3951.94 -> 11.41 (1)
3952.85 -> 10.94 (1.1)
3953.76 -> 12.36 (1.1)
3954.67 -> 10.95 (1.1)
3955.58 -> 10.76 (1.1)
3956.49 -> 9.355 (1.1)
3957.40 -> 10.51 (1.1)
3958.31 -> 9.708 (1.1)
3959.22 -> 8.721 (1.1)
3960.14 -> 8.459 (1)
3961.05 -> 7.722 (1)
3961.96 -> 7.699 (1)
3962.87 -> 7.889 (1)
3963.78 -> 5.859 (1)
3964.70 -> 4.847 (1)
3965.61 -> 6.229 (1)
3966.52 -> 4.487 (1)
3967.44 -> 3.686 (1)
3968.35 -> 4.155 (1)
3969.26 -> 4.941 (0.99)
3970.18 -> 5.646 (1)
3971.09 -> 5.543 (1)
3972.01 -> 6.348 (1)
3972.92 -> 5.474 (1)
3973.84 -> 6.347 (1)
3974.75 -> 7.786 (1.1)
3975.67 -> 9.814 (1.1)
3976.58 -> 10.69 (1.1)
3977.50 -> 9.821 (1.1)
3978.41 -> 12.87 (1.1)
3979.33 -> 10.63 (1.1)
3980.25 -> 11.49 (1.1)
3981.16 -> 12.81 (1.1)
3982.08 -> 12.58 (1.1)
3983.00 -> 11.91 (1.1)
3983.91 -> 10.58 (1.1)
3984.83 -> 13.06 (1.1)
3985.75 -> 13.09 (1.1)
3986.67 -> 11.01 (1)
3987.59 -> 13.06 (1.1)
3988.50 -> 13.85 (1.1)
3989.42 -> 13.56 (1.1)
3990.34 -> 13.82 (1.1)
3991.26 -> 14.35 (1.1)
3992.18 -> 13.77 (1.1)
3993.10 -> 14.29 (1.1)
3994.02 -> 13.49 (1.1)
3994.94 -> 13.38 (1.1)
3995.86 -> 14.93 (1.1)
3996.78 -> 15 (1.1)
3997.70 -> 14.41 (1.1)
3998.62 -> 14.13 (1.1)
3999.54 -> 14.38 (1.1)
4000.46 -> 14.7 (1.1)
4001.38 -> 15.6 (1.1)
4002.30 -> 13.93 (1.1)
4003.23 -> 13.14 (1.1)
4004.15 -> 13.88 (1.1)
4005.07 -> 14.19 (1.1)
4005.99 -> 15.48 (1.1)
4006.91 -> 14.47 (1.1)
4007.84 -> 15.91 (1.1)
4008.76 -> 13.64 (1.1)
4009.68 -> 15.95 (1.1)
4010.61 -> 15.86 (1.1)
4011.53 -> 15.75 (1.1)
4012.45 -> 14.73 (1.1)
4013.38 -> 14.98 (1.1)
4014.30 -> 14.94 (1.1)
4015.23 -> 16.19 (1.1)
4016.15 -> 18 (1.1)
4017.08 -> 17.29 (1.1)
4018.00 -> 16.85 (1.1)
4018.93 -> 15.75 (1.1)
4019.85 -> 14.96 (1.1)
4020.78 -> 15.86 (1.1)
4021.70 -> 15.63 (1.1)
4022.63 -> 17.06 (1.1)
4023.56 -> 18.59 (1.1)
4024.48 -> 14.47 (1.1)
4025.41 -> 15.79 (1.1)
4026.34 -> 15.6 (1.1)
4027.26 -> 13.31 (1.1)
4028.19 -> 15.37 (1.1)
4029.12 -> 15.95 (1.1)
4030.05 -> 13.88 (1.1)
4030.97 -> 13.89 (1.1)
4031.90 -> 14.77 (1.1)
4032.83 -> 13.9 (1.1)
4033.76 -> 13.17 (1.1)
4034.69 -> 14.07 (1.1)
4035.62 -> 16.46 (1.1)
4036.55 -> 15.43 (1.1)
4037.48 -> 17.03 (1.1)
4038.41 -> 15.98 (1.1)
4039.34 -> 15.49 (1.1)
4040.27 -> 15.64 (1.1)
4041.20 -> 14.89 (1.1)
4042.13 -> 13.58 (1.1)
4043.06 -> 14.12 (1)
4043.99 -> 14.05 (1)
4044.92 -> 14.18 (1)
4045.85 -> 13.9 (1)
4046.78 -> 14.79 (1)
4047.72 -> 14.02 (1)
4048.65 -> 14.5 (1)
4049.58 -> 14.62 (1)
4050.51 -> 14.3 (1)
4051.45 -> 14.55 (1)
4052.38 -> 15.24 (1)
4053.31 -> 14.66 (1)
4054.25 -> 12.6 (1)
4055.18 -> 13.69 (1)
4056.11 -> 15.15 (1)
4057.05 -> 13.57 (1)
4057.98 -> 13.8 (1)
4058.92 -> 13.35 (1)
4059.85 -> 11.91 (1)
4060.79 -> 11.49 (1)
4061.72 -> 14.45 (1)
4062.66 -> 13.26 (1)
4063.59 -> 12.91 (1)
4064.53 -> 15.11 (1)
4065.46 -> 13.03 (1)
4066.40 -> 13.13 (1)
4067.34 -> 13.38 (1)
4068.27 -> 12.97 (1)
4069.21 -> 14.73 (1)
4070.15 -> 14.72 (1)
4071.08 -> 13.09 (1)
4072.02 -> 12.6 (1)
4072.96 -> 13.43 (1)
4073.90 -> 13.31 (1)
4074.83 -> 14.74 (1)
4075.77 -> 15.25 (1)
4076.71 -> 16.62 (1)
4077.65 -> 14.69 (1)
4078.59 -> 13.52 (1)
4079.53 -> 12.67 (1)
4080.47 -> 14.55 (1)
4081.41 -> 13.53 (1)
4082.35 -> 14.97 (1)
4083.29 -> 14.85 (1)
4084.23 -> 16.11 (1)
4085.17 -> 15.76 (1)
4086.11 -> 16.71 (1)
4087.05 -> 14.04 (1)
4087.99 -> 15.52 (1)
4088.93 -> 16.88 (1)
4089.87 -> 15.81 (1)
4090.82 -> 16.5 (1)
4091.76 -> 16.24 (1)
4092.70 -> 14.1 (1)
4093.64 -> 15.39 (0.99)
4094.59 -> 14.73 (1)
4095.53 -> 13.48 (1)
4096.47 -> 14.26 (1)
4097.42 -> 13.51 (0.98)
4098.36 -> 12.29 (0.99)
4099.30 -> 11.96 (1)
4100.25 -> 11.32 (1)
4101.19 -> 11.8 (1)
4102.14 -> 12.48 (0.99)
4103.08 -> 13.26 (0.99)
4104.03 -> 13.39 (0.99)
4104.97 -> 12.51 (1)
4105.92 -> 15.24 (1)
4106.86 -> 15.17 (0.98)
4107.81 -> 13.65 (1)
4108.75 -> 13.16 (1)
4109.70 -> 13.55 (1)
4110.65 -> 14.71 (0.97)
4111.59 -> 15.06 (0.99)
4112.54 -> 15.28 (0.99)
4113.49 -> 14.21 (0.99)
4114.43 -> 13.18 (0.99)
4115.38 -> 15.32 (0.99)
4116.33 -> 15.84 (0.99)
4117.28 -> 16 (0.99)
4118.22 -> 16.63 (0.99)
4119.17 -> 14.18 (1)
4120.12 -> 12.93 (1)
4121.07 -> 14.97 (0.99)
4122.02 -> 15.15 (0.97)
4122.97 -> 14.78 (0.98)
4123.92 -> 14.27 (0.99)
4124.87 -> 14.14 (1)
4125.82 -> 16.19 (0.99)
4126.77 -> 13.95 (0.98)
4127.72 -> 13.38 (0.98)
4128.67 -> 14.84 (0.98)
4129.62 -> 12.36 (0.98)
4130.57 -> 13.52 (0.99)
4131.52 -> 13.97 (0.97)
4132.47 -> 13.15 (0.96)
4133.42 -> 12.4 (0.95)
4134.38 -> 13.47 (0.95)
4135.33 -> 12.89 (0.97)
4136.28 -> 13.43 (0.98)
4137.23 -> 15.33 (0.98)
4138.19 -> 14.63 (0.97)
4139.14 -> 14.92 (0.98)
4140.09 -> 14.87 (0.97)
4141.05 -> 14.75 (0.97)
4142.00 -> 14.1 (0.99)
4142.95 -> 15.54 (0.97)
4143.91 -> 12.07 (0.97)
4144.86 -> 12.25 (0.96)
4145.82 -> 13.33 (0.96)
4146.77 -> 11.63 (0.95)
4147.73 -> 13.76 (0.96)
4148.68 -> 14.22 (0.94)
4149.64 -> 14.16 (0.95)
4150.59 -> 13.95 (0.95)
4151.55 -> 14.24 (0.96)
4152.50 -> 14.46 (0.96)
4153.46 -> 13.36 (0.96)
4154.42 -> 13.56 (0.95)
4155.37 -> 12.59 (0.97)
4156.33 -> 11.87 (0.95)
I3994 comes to 1.87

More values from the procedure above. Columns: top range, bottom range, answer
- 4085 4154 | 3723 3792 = 2.12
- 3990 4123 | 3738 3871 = 2.19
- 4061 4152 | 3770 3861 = 2.15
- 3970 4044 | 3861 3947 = 1.80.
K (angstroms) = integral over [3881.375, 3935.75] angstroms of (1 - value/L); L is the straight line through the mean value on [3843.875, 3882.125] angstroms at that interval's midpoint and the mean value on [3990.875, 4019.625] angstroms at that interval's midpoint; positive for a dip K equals 6.5 angstroms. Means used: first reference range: 7.4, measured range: 8.52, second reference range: 15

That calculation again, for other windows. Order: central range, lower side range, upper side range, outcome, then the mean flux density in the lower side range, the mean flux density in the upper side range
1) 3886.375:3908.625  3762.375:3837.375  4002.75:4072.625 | 2.8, 7.88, 14.7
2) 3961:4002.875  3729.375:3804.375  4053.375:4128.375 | 5.3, 7.94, 14.2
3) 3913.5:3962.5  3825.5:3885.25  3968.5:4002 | 7.2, 6.75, 11.6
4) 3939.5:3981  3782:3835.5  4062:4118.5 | 9.8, 7.63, 14.3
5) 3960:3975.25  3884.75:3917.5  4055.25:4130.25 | 7.1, 9.68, 14.2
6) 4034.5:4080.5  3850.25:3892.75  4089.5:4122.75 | -4.9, 7.56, 14.2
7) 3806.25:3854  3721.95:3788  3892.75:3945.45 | 8.0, 8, 8.34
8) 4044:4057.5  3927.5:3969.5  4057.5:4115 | -2.1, 7.45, 14.1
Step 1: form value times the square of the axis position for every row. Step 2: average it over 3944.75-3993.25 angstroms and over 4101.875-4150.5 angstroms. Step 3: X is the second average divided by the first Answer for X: 1.6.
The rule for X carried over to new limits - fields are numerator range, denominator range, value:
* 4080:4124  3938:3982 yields 1.81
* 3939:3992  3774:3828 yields 1.25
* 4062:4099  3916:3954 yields 1.95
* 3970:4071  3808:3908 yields 2.01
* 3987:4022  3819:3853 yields 2.57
